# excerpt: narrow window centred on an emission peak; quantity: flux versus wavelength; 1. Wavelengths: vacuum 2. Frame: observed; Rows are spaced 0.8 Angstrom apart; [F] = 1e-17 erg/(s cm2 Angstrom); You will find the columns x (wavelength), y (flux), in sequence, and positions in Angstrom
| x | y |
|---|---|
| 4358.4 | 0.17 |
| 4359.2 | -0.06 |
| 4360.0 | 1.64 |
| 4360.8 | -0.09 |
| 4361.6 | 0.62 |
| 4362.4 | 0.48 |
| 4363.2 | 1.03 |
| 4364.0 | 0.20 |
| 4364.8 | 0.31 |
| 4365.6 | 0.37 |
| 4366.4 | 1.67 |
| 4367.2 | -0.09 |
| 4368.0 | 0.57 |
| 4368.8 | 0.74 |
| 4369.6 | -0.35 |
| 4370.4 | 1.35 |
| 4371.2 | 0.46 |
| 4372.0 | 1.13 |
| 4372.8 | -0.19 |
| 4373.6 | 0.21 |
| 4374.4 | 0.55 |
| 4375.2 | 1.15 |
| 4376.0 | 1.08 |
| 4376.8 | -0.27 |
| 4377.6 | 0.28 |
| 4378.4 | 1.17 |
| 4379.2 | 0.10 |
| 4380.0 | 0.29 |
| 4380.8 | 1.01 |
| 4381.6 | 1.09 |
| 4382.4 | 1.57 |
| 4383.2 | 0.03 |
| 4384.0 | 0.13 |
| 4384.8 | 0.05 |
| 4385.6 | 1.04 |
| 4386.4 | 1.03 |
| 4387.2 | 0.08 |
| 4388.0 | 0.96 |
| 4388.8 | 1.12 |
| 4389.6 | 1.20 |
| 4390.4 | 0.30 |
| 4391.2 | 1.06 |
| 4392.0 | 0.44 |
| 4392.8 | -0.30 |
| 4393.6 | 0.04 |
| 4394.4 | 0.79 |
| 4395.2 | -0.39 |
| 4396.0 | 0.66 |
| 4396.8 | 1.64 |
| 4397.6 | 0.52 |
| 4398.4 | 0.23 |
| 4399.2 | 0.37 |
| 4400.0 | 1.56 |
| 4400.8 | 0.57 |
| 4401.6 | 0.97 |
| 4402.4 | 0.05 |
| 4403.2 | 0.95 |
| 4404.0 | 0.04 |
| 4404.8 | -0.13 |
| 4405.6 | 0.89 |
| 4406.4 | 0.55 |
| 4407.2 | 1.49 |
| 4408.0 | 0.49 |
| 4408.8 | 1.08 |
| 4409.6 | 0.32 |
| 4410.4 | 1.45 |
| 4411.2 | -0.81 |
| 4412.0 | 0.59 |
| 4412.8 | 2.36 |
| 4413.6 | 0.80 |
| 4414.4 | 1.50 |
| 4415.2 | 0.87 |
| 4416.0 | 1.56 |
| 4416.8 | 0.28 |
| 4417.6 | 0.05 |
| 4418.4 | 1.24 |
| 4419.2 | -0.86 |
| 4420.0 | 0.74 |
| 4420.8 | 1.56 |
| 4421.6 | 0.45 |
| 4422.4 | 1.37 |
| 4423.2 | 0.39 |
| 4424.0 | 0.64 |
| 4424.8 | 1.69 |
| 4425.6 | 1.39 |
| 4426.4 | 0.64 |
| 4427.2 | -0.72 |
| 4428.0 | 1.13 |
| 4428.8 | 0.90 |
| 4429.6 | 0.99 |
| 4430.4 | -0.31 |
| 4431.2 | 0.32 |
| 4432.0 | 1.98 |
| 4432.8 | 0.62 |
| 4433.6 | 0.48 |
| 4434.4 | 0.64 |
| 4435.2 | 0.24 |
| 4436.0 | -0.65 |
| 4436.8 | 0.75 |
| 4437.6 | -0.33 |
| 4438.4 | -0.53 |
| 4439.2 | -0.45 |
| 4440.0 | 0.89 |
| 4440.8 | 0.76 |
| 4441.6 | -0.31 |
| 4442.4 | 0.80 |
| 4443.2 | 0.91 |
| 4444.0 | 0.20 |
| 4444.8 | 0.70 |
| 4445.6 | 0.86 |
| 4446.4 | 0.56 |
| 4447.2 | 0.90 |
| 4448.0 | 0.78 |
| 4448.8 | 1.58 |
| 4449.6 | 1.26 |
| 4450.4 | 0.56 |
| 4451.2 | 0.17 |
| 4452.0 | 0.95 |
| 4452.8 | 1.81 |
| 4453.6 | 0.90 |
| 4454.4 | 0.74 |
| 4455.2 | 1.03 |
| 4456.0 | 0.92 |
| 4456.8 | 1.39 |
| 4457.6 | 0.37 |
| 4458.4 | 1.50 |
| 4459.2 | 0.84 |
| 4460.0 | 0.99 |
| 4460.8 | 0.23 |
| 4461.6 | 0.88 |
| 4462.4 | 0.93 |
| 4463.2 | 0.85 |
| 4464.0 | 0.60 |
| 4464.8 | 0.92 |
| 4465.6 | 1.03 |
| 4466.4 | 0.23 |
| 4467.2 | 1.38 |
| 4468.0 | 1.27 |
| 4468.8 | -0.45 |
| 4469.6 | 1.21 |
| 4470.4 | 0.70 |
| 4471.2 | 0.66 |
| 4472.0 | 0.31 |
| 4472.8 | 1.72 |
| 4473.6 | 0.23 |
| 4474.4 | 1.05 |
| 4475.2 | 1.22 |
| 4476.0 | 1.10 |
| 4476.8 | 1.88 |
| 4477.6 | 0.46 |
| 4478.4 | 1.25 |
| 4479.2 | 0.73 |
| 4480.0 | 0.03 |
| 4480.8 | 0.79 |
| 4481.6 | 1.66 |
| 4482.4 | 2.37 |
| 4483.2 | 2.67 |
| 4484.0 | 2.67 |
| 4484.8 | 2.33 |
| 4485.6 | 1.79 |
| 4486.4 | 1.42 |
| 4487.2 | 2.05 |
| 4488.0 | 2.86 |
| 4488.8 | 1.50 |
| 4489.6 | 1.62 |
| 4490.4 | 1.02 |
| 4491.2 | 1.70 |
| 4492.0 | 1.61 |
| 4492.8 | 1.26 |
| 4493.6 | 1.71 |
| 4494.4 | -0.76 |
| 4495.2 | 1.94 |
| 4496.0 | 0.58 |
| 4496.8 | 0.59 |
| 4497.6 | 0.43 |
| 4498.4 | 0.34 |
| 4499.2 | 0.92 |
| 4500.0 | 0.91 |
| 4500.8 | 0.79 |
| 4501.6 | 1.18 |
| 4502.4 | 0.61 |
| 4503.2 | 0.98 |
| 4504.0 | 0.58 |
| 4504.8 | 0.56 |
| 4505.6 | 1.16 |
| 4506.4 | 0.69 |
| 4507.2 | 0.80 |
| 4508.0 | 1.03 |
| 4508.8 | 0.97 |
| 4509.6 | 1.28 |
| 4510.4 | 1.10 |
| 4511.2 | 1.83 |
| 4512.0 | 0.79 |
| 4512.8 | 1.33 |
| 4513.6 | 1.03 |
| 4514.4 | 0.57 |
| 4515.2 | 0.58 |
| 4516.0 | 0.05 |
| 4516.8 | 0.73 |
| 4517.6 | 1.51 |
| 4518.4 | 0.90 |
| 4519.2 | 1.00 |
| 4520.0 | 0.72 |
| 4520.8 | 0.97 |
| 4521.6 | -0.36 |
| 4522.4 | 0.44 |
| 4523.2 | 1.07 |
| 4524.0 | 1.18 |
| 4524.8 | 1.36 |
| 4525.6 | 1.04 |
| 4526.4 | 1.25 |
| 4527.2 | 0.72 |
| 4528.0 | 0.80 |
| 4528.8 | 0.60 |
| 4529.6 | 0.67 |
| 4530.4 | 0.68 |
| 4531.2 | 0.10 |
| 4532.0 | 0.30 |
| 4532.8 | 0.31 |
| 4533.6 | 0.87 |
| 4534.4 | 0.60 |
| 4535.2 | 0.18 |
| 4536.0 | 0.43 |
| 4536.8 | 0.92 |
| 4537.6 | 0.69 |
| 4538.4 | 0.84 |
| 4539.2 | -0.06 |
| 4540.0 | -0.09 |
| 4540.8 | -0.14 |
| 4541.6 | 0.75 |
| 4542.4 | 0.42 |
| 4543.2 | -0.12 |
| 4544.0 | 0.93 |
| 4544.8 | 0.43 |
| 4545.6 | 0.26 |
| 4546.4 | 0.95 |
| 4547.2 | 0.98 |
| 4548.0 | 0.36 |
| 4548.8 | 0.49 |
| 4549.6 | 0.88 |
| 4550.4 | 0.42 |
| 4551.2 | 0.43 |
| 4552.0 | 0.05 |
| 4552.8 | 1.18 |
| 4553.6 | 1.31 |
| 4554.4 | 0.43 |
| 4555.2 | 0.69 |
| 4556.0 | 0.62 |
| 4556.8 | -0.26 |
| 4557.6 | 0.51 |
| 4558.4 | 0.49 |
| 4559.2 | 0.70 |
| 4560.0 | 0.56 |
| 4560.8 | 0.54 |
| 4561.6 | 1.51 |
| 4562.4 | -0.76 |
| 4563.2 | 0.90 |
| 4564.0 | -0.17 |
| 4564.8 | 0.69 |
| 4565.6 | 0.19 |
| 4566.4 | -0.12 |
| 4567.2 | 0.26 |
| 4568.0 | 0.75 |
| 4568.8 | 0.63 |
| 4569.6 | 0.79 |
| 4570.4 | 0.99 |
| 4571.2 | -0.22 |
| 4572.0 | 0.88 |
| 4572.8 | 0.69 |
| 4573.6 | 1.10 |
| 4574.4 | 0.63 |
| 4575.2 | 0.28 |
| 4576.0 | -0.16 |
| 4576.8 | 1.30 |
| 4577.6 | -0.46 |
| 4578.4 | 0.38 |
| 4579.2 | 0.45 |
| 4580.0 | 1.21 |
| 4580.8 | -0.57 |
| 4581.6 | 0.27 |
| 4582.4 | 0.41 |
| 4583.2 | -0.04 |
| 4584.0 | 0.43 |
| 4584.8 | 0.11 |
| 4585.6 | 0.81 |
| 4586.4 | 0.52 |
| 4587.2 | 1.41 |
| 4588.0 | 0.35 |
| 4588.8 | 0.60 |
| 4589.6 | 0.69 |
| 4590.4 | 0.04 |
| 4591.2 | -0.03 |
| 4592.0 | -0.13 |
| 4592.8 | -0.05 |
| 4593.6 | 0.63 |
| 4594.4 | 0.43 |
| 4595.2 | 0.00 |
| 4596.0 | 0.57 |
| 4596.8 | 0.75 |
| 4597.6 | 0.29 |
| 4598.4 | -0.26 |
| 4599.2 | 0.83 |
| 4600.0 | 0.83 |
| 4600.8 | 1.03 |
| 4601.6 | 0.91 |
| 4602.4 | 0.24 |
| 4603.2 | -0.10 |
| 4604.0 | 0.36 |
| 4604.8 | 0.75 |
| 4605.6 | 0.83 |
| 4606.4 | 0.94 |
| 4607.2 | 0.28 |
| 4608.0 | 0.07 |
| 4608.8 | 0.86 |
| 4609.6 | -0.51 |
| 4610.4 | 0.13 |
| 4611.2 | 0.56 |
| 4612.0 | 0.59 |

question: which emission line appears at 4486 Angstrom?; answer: C III] 1909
